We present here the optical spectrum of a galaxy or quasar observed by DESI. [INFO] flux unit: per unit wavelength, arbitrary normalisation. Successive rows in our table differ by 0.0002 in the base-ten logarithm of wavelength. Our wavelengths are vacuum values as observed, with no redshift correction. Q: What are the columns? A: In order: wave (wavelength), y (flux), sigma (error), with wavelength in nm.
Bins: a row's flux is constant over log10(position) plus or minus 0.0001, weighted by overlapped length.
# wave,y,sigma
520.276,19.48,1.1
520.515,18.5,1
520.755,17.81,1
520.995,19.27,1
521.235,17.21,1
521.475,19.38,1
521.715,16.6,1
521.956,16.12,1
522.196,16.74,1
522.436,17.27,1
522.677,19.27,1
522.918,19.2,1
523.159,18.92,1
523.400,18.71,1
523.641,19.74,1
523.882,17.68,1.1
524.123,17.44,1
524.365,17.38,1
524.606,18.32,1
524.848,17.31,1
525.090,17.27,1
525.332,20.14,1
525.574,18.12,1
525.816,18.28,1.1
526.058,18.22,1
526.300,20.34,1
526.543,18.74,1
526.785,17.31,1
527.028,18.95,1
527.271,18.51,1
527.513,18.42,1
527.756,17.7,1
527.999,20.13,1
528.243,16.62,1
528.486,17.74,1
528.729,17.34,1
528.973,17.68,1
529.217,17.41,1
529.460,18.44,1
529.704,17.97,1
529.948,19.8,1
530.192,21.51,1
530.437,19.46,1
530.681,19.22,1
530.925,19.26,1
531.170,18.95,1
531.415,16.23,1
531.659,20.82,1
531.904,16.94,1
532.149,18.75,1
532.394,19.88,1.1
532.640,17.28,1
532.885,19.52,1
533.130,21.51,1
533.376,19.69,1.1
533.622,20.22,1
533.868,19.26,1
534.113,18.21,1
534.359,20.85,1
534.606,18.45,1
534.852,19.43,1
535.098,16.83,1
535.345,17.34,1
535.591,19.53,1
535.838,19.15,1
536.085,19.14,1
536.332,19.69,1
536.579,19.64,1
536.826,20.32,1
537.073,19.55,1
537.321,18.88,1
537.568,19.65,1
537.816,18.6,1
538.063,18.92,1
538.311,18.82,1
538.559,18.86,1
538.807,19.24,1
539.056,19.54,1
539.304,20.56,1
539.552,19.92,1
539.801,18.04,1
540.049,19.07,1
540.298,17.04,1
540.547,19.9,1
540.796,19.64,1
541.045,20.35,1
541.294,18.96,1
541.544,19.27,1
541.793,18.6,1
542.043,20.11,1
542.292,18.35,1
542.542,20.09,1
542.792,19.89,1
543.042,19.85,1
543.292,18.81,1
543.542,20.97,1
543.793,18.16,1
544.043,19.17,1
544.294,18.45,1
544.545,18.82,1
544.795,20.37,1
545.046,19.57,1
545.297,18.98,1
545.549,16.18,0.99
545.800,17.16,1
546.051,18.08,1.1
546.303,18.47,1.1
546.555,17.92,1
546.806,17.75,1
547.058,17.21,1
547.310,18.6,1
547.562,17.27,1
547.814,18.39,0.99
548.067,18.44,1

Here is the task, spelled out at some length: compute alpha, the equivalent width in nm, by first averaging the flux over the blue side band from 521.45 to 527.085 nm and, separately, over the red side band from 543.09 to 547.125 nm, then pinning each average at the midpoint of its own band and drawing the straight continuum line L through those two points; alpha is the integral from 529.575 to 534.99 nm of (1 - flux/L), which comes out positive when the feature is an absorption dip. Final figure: -0.26 nm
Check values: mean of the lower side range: 18.2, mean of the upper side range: 18.5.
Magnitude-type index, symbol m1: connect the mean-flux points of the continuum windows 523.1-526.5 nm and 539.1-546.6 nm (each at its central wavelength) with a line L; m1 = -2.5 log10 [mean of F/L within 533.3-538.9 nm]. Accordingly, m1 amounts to -0.02 mag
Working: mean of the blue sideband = 18.4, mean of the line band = 19.1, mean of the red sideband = 19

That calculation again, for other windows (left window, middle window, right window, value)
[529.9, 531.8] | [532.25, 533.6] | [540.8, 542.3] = -0.01 mag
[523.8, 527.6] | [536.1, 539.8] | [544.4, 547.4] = -0.06 mag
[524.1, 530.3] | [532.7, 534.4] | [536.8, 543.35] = -0.05 mag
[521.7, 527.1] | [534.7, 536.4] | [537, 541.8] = 0.01 mag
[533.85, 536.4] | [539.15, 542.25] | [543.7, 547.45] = -0.04 mag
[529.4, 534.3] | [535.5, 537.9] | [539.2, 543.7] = -0.01 mag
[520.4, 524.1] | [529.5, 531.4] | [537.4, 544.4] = -0.03 mag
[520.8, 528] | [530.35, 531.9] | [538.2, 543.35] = -0.01 mag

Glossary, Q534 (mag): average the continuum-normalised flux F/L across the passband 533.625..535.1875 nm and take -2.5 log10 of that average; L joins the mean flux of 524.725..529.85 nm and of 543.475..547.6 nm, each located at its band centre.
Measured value -0.04 mag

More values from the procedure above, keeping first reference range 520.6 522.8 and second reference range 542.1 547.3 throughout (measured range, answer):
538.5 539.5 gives -0.065 mag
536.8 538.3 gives -0.046 mag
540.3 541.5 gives -0.048 mag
